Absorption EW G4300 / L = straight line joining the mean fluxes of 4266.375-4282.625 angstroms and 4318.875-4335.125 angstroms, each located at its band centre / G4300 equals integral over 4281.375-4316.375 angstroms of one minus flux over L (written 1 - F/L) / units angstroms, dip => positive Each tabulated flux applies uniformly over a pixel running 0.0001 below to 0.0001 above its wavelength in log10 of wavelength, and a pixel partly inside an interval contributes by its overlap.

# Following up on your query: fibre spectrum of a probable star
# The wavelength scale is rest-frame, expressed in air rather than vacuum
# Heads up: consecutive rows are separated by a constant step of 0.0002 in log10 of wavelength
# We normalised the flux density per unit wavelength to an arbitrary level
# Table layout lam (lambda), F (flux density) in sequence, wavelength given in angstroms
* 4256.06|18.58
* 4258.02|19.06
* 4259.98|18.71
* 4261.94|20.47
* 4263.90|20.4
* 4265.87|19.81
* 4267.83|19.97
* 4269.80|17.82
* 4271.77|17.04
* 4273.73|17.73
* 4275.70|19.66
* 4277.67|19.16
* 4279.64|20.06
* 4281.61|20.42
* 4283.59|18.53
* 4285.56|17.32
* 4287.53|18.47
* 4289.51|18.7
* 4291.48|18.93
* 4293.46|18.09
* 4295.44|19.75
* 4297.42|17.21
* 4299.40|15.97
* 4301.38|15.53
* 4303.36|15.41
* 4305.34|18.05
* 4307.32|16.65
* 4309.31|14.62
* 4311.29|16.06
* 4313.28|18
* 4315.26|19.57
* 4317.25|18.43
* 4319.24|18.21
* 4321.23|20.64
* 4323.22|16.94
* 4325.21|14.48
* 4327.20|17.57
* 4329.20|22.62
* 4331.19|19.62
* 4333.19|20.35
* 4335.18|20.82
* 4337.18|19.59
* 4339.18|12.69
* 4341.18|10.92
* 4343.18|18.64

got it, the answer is 2.6 angstroms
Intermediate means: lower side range 19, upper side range 18.9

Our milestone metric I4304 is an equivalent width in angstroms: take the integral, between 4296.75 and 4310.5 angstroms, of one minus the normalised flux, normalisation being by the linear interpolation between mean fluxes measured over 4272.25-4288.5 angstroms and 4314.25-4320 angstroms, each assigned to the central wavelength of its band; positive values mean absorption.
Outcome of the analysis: 1.9 angstroms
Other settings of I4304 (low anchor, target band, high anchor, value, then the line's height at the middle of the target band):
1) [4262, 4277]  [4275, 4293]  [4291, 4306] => -0.8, 18.2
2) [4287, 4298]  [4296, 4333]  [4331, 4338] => 3.4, 19.4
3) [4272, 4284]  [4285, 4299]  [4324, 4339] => 0.6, 19.1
